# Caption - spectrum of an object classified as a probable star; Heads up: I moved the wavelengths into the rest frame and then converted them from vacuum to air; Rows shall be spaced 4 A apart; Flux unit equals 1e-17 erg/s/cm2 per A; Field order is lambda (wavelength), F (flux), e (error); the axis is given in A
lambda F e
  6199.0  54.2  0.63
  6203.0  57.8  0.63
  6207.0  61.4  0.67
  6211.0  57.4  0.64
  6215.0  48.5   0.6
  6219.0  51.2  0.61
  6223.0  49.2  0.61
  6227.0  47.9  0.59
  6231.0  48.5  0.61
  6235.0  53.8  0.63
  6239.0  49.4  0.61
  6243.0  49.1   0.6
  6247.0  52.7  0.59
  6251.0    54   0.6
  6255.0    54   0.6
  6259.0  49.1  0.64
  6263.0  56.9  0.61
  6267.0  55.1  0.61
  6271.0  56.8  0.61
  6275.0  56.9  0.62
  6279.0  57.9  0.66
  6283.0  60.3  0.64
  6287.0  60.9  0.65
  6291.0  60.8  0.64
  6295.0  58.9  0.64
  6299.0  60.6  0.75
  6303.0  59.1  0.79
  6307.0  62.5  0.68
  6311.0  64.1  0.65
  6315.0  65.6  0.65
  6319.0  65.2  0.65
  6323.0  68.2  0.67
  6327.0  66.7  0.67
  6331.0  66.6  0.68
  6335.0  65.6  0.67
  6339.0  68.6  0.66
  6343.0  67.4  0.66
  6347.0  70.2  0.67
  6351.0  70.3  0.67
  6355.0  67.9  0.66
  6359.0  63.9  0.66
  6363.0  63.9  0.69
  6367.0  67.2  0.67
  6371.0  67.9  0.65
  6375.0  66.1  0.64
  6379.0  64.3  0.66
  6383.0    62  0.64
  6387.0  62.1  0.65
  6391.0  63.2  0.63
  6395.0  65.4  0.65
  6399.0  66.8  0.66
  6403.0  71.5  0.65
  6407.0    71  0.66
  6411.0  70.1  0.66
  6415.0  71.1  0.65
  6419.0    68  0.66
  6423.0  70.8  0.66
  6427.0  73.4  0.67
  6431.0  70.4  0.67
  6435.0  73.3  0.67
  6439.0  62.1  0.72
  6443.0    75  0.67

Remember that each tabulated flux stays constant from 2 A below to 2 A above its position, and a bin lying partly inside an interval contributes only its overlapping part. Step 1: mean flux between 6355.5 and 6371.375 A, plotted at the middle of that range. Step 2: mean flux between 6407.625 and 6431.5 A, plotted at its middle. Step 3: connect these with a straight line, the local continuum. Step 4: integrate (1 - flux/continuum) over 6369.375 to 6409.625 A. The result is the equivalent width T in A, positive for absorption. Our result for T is 1.2 A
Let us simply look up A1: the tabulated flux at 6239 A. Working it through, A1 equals 49.4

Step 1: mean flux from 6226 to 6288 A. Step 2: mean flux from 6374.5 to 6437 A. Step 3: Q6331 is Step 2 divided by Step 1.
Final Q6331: 1.3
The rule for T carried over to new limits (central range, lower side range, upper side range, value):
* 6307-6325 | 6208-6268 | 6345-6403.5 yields -1.63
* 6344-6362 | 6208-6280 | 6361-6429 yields -1.29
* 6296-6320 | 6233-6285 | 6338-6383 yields -0.89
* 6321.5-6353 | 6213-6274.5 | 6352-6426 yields -3.25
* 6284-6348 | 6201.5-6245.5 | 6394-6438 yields -3.67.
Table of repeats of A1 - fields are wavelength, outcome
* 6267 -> 55.1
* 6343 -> 67.4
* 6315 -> 65.6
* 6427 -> 73.4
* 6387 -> 62.1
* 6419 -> 68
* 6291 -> 60.8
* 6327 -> 66.7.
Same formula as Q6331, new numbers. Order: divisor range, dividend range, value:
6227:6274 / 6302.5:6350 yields 1.26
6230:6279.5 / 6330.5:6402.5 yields 1.24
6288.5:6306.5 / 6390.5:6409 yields 1.13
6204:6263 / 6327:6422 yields 1.29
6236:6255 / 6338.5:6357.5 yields 1.33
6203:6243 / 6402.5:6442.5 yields 1.35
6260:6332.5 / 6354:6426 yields 1.10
